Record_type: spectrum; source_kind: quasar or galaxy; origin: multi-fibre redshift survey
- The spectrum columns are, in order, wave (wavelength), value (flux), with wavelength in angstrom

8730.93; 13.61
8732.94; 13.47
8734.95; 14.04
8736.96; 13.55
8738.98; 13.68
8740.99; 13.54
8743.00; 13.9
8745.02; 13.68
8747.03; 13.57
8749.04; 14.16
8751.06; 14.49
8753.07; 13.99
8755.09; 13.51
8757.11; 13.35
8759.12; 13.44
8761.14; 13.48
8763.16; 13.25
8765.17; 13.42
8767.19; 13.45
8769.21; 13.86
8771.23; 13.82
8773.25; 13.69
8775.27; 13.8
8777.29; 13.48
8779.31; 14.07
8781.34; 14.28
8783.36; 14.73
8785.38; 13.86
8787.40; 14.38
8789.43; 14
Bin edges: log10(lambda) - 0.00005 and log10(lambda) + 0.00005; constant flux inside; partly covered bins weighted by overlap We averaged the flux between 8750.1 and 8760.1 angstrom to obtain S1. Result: 13.8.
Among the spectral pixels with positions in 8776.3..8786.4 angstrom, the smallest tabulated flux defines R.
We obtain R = 13.48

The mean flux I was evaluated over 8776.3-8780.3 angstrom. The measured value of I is 13.8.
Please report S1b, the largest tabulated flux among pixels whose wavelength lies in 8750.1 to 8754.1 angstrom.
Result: 14.49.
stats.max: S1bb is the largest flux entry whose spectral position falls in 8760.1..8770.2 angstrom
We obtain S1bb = 13.86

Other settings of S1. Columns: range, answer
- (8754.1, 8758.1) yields 13.4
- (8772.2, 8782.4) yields 13.9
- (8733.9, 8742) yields 13.7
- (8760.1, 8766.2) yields 13.4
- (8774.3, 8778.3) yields 13.6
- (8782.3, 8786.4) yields 14.3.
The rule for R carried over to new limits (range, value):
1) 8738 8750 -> 13.54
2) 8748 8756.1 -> 13.51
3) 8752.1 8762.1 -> 13.35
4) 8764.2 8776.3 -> 13.42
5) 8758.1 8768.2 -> 13.25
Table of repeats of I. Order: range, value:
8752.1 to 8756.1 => 13.7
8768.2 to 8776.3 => 13.8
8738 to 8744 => 13.7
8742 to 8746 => 13.8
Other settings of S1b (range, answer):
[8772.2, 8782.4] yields 14.28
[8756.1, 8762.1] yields 13.48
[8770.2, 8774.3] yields 13.82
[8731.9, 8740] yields 14.04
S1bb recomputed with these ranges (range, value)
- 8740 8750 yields 14.16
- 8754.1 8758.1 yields 13.51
